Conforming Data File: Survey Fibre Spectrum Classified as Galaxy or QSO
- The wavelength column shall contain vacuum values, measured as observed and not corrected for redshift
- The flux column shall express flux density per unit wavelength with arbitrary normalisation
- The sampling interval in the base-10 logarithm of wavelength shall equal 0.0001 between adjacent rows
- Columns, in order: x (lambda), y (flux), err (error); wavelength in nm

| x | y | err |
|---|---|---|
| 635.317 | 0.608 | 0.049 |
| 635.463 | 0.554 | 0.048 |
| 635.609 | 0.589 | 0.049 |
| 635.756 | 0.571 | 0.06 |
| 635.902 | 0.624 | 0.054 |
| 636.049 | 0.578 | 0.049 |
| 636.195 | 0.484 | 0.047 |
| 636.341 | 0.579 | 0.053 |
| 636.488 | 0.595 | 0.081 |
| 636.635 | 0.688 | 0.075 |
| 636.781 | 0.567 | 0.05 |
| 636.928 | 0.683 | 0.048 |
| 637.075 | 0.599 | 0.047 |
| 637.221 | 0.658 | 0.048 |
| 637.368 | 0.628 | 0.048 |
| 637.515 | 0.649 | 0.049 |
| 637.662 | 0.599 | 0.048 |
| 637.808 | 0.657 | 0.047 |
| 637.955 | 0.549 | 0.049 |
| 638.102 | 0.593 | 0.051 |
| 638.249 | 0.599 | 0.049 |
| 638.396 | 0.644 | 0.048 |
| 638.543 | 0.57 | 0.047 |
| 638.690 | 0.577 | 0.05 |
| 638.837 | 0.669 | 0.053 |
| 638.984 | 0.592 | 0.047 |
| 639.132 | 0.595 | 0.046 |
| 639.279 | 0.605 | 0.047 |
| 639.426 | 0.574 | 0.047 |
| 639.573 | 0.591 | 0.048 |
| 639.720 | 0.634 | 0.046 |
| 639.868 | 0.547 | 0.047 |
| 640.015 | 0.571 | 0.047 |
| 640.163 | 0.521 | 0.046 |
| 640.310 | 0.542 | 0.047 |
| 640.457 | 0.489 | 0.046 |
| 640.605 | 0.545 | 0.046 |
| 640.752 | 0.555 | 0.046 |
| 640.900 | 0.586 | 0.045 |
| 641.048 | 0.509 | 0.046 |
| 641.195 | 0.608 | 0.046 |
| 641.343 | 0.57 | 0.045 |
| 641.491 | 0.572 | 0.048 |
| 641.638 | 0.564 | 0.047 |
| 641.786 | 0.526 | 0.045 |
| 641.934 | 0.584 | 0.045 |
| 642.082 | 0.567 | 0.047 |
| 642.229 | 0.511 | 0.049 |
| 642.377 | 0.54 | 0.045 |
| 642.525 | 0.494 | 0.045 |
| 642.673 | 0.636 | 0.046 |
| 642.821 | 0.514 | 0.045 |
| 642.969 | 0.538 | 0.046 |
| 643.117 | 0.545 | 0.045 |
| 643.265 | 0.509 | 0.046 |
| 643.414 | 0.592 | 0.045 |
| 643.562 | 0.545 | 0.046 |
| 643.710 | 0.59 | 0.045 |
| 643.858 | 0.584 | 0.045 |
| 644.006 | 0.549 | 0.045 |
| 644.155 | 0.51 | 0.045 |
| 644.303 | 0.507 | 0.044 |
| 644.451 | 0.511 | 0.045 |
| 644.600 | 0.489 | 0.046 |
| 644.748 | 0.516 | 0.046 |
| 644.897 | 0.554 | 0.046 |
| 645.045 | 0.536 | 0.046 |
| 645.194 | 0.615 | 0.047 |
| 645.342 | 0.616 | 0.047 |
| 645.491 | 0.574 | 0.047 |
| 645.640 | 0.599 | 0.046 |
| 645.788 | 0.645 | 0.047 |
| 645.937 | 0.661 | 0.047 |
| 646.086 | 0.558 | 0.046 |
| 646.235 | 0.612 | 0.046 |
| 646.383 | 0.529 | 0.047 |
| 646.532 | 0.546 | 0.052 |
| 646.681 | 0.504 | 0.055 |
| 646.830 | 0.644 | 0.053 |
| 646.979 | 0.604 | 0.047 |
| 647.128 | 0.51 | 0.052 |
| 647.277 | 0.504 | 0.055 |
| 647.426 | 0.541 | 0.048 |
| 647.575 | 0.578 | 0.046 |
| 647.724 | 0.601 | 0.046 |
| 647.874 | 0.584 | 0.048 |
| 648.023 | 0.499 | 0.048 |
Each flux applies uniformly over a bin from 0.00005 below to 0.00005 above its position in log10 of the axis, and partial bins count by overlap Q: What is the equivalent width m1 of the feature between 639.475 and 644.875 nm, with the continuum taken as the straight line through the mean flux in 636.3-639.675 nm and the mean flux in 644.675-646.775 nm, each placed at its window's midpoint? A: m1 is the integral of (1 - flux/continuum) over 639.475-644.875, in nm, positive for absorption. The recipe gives 0.40 nm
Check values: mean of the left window 0.612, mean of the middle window 0.549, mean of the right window 0.577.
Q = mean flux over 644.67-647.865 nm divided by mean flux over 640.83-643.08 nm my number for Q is 1.03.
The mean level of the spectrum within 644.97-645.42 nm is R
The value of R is 0.589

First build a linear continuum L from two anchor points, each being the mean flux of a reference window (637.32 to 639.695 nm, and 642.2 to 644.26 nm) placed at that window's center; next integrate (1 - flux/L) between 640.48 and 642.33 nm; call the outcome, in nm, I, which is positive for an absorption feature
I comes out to 0.05 nm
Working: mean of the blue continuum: 0.606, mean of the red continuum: 0.547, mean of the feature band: 0.556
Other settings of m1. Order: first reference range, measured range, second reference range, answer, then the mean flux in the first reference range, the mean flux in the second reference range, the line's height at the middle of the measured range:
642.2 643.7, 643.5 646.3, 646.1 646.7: -0.09 nm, 0.545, 0.553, 0.55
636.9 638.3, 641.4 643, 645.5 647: 0.14 nm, 0.62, 0.589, 0.603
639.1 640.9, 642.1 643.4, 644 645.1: -0.01 nm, 0.564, 0.519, 0.537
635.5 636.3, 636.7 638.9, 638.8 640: -0.12 nm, 0.569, 0.597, 0.584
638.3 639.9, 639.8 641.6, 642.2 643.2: 0.07 nm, 0.601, 0.541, 0.574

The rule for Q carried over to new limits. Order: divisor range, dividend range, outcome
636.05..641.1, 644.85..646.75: 0.99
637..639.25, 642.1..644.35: 0.89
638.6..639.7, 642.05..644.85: 0.90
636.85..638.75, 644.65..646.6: 0.94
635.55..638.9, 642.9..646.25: 0.93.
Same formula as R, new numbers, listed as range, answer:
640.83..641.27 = 0.567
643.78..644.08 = 0.568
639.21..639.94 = 0.59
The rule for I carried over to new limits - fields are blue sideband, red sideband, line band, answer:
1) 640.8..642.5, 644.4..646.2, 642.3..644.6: 0.092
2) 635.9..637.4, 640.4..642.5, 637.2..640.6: -0.064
